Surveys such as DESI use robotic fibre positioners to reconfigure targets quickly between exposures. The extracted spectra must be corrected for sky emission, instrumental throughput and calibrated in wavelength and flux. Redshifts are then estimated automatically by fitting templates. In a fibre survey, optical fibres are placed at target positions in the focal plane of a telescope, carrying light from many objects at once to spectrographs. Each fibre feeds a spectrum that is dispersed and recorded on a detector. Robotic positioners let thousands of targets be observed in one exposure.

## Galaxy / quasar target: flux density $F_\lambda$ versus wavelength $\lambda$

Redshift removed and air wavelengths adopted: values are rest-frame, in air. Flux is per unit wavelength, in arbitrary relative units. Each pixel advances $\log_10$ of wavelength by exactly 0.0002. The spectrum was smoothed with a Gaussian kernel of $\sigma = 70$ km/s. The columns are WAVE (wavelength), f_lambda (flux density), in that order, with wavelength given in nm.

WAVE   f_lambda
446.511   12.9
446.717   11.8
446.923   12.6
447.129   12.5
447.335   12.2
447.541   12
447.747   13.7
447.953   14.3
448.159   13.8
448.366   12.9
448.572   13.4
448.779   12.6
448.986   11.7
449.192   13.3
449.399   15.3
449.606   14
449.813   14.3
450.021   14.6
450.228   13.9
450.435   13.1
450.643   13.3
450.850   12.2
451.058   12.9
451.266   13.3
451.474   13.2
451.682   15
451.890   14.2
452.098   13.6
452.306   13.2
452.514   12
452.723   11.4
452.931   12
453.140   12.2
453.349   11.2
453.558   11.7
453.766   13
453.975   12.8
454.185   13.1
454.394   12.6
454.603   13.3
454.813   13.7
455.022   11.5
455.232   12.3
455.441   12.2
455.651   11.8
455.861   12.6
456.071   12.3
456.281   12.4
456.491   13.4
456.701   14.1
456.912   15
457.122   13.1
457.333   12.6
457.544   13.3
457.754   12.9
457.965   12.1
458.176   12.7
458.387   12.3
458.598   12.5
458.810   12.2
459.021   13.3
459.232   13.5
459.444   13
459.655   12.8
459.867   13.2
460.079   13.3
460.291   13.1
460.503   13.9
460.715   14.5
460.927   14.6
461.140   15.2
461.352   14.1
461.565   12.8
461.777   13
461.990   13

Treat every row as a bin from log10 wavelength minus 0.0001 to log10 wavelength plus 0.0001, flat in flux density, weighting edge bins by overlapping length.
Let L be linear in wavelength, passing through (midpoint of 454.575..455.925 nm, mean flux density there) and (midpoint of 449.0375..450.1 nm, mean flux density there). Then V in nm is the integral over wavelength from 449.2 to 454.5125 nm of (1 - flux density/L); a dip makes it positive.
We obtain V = 0.14 nm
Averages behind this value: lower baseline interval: 14.2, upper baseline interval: 12.4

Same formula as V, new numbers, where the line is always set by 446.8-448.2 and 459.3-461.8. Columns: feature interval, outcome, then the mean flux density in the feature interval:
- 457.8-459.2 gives 0.10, 12.6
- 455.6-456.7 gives 0.06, 12.7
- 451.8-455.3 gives 0.19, 12.6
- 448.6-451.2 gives -0.07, 13.4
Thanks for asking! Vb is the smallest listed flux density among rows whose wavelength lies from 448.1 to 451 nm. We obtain 11.7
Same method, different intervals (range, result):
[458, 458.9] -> 12.2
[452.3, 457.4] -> 11.2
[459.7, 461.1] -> 13.1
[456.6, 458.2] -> 12.1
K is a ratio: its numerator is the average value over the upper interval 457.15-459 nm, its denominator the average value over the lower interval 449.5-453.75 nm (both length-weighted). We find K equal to 0.97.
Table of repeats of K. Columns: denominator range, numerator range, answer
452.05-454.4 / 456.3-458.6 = 1.06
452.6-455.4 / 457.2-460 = 1.04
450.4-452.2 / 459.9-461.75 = 1.03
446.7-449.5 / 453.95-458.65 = 0.98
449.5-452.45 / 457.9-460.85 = 0.96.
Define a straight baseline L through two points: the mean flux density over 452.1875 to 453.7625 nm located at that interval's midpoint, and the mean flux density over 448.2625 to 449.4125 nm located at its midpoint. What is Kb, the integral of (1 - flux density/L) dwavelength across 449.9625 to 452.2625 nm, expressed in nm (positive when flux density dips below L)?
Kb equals -0.194 nm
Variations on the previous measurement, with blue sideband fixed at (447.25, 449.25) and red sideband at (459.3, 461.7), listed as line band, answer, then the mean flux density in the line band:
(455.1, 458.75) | 0.187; 12.8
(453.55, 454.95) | 0.041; 12.9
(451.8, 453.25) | 0.065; 12.6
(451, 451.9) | -0.037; 13.7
